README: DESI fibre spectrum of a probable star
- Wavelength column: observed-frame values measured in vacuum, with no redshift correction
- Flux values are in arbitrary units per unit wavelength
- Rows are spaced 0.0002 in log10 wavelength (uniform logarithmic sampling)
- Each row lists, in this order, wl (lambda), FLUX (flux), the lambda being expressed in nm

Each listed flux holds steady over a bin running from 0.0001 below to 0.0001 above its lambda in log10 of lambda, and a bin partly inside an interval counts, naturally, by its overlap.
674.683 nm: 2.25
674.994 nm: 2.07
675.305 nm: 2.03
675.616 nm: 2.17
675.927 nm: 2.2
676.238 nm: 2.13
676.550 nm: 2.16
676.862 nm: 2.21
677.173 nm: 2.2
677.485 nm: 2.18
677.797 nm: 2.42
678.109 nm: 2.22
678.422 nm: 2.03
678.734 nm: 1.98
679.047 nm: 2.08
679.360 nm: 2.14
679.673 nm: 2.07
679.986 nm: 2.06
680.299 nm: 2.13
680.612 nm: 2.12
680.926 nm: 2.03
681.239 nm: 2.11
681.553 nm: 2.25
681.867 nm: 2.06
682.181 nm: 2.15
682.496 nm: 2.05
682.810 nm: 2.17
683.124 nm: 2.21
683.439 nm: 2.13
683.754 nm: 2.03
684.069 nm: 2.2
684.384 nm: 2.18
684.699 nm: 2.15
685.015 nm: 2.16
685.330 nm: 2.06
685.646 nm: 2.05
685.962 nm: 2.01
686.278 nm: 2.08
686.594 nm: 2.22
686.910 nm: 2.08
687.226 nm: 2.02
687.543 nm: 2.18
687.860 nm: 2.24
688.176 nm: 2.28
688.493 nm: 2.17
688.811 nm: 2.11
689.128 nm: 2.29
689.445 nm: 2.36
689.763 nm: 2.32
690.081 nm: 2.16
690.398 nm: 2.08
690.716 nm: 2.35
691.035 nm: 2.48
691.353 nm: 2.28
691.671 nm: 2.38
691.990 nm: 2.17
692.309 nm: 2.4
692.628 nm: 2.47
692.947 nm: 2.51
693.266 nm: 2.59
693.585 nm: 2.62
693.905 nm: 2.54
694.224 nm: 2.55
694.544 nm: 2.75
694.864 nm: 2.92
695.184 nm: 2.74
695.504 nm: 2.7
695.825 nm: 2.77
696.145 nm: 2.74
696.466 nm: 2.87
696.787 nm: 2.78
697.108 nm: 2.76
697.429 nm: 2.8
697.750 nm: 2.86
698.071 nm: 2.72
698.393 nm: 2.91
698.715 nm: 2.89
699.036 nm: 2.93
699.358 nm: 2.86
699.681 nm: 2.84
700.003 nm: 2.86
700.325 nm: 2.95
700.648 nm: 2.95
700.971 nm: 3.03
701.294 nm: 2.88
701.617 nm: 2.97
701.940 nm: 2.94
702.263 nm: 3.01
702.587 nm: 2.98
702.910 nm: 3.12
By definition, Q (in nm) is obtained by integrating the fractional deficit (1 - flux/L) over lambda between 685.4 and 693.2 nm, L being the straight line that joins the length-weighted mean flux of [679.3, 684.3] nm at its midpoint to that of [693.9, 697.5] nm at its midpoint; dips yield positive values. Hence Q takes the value 0.70 nm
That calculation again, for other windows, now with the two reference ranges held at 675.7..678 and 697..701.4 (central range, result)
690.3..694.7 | 0.383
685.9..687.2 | 0.211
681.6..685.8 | 0.503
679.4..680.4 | 0.093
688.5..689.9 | 0.174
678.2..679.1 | 0.091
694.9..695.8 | 0.002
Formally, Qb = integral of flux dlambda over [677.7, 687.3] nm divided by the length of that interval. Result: 2.12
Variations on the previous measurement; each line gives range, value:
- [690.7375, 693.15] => 2.39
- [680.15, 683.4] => 2.13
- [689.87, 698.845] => 2.6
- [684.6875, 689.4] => 2.15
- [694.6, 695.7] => 2.78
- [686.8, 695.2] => 2.37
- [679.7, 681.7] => 2.11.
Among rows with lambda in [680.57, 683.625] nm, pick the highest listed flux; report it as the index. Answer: 2.25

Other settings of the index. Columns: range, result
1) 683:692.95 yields 2.51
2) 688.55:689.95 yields 2.36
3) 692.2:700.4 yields 2.95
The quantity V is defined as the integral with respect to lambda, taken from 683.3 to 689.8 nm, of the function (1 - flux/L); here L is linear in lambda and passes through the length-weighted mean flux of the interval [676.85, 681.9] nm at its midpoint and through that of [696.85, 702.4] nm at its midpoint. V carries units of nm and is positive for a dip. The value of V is 0.67 nm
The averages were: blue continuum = 2.13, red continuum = 2.89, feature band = 2.16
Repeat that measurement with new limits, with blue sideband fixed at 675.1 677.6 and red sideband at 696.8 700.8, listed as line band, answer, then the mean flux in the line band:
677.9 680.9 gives 0.21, 2.1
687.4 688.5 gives 0.13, 2.23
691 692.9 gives 0.20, 2.36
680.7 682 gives 0.11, 2.11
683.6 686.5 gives 0.39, 2.1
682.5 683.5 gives 0.09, 2.16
